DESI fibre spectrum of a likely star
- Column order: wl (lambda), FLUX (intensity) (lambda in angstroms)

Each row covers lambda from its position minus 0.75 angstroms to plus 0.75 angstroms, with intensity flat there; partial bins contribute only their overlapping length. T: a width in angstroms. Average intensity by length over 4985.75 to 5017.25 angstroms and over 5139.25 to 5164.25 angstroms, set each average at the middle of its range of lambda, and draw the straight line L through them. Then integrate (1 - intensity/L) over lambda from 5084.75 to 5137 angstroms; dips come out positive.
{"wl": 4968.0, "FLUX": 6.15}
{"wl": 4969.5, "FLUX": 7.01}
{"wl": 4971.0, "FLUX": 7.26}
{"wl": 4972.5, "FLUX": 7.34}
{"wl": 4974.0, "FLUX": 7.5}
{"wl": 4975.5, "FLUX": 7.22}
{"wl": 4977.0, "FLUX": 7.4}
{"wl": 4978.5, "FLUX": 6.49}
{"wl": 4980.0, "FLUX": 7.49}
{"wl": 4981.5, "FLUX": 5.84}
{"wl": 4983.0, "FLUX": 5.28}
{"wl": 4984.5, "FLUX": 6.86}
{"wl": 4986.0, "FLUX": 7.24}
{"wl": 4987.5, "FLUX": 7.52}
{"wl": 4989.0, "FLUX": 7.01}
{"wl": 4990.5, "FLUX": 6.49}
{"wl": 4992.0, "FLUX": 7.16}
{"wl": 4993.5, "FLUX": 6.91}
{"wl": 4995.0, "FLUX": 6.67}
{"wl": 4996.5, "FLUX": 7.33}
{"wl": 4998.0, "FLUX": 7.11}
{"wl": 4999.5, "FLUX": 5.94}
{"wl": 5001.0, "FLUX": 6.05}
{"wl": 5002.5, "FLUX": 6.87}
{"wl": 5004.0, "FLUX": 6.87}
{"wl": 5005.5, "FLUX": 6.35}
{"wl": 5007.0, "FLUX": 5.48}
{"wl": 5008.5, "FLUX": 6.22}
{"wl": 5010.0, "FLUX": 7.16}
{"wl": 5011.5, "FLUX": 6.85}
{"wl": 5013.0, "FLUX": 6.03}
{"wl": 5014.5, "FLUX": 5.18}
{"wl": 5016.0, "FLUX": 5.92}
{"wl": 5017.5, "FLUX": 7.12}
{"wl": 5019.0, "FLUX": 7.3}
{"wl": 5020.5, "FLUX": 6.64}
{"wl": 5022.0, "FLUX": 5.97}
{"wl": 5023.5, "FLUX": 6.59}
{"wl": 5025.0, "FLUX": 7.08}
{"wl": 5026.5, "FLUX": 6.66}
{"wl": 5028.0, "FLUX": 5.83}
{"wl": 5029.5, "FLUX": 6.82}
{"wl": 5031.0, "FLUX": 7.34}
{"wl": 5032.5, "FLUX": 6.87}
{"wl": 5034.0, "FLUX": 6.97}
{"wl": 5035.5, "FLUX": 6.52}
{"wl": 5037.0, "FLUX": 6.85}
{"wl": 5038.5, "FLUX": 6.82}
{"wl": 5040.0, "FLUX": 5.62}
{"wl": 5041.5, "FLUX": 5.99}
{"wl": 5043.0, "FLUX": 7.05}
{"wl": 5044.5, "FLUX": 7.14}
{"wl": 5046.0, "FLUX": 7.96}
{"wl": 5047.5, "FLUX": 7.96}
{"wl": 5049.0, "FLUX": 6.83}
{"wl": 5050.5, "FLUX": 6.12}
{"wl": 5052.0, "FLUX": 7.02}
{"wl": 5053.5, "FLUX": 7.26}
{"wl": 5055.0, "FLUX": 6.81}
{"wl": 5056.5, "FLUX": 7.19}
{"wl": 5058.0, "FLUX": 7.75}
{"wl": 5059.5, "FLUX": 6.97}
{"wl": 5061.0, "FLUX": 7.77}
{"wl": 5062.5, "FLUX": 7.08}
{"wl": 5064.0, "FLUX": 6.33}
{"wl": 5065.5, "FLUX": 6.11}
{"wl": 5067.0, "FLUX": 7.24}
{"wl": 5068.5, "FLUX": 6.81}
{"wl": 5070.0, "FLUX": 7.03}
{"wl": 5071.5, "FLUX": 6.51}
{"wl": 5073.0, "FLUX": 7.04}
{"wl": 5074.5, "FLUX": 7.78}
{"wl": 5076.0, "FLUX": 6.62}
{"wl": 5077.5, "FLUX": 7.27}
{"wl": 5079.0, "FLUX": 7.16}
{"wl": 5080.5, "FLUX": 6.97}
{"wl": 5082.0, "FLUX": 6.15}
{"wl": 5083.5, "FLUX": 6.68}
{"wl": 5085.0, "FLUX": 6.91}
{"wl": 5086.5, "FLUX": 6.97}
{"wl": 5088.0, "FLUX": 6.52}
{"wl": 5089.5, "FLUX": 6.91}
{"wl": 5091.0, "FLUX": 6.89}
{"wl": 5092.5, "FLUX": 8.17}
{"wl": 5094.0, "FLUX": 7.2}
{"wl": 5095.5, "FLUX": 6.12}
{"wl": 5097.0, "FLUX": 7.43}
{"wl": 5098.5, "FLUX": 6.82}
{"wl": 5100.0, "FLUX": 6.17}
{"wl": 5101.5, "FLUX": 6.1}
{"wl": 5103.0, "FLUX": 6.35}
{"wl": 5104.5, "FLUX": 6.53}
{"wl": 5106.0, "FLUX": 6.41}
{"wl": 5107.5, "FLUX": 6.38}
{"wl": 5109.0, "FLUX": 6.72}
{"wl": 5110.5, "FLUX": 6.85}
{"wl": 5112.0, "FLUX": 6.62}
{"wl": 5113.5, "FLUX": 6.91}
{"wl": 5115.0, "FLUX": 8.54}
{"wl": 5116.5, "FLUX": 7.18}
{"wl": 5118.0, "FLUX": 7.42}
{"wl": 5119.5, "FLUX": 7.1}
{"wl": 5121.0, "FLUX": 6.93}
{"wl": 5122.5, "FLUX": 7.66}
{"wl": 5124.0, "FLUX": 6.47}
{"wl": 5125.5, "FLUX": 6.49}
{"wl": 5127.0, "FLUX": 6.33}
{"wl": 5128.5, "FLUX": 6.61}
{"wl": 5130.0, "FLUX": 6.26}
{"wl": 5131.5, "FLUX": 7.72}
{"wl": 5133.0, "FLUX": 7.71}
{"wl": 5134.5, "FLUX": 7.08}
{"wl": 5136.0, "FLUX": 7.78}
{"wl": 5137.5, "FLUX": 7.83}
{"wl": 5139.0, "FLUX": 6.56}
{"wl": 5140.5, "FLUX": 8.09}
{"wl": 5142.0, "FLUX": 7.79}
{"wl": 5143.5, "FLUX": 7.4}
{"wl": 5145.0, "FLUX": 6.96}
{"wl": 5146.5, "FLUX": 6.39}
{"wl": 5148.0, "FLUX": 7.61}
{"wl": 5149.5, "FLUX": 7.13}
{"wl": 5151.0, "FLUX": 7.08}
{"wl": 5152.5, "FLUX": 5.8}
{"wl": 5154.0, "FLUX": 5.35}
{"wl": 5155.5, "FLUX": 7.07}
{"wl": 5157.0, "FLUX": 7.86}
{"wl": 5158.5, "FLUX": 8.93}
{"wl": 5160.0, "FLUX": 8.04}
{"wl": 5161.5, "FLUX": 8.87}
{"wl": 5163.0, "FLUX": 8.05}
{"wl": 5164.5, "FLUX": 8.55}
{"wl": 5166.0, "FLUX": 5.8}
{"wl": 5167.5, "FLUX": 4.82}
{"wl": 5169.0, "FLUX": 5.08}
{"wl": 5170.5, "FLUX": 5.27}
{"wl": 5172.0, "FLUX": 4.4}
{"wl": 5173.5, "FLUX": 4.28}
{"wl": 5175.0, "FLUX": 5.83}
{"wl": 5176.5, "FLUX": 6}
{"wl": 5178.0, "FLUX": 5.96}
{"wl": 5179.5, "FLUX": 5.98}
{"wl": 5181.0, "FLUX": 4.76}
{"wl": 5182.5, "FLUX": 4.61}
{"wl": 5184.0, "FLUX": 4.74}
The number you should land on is 1.9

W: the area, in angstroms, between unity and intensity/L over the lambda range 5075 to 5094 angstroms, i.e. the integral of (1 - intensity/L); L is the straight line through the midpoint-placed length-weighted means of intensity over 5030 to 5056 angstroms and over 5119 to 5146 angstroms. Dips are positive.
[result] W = 0.1 angstroms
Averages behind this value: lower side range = 6.89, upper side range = 7.15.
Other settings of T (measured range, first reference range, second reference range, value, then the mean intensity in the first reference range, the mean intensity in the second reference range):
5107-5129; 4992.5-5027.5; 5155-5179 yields -1.4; 6.53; 6.54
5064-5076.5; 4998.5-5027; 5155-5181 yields -0.8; 6.44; 6.46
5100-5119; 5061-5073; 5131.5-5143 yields 1.2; 6.81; 7.56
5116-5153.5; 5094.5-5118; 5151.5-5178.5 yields -2.7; 6.77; 6.45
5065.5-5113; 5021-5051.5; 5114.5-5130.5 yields 0.6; 6.75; 6.99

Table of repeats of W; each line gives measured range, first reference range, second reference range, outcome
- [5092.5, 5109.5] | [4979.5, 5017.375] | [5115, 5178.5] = 0.3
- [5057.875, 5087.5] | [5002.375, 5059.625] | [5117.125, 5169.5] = -0.3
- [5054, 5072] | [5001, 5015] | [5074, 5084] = -0.5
